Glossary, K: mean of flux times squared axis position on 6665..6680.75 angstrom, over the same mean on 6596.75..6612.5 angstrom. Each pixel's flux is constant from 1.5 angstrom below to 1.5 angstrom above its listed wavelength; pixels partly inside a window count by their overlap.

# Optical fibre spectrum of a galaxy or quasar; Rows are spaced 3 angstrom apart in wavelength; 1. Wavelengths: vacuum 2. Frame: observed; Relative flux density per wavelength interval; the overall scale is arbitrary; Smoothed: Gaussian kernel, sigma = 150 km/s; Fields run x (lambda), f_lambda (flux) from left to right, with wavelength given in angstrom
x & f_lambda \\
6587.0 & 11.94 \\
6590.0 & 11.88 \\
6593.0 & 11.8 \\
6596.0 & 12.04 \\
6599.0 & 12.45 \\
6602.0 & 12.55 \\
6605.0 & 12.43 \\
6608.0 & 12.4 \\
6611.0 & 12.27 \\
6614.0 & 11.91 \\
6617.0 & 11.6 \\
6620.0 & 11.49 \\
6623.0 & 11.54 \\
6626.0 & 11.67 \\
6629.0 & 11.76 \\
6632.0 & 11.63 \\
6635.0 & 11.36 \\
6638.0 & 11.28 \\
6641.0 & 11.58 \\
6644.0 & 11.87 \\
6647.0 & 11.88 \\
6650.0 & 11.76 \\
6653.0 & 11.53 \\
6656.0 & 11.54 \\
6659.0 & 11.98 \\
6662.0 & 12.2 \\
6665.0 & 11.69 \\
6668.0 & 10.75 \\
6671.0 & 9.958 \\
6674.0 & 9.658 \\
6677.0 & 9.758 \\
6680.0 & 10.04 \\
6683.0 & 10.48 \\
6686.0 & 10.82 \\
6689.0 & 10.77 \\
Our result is 0.8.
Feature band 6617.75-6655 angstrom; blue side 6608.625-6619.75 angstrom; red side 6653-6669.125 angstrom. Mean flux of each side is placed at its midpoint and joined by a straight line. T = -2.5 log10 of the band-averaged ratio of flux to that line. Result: 0.02 mag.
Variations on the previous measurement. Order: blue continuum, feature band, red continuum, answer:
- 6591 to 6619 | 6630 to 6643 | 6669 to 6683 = -0.03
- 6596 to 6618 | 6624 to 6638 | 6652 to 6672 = 0.03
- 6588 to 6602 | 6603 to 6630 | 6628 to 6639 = -0.01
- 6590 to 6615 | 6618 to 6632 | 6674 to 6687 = 0.00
